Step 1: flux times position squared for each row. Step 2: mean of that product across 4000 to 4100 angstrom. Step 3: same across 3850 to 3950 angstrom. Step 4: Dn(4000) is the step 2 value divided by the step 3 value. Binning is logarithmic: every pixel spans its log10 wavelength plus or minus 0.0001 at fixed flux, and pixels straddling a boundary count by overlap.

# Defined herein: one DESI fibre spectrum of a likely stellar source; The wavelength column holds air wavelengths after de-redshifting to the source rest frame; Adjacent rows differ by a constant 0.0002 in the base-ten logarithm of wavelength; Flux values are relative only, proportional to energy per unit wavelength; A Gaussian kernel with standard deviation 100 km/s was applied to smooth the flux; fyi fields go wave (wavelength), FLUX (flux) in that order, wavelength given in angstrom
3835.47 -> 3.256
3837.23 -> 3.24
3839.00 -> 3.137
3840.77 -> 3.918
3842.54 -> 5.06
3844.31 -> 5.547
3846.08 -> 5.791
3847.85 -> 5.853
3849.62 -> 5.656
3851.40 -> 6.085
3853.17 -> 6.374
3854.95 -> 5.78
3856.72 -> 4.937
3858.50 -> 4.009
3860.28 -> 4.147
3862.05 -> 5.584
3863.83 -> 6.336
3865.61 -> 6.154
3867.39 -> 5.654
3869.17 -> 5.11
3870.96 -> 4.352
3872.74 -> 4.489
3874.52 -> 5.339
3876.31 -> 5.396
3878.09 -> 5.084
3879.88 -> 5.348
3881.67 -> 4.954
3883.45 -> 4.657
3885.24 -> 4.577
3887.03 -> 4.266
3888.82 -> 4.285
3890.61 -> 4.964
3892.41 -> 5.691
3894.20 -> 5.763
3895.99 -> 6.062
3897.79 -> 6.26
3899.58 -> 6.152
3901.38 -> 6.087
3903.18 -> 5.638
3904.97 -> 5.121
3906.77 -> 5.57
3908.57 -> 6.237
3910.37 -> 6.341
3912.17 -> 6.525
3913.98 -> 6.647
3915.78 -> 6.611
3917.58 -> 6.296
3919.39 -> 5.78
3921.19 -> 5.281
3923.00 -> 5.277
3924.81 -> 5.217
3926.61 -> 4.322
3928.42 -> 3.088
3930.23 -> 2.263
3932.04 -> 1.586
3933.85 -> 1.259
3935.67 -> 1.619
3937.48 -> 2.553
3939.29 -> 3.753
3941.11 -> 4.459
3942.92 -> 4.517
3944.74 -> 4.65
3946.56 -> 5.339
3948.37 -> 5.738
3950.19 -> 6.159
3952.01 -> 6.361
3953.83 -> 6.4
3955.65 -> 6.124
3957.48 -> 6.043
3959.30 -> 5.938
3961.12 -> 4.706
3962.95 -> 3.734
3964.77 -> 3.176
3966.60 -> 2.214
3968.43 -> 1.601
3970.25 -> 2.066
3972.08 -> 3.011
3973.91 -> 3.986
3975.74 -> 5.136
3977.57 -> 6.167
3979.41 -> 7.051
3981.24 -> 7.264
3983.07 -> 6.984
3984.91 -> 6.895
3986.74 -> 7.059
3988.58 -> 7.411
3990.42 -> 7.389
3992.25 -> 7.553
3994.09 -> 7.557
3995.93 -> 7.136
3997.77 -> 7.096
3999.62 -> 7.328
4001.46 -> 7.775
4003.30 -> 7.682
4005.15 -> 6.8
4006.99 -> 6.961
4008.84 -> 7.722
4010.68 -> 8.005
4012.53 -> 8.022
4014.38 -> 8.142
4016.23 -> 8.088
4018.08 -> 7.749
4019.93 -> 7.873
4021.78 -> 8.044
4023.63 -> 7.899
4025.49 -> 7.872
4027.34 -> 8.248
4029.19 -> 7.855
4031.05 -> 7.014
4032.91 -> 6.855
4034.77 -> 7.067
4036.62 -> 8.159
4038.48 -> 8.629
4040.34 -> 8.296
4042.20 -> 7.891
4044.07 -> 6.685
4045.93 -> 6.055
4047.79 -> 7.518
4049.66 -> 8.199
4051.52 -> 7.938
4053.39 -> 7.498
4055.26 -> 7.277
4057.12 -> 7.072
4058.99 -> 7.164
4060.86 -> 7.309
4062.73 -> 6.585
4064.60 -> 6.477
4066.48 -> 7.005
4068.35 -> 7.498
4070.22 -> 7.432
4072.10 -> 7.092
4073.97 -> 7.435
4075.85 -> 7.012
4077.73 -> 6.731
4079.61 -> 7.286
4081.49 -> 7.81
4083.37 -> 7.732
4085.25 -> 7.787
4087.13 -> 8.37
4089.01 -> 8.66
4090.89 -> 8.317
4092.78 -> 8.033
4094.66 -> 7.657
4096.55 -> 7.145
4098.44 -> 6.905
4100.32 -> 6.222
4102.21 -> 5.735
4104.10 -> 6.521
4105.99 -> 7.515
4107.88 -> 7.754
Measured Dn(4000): 1.6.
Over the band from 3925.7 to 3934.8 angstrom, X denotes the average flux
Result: 2.5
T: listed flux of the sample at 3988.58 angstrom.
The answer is 7.411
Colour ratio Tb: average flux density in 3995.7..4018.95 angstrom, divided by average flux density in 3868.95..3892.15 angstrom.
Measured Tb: 1.6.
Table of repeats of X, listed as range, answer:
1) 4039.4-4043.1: 8.1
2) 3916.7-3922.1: 5.78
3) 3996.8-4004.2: 7.47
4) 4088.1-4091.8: 8.5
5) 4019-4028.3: 7.99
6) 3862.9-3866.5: 6.24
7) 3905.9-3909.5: 5.91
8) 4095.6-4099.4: 7.02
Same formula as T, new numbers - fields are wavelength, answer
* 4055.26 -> 7.277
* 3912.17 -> 6.525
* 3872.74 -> 4.489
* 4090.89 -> 8.317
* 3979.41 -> 7.051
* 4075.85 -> 7.012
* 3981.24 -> 7.264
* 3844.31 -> 5.547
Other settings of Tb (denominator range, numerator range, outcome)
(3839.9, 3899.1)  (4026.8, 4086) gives 1.40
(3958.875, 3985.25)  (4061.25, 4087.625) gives 1.59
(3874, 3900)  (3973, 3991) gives 1.24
